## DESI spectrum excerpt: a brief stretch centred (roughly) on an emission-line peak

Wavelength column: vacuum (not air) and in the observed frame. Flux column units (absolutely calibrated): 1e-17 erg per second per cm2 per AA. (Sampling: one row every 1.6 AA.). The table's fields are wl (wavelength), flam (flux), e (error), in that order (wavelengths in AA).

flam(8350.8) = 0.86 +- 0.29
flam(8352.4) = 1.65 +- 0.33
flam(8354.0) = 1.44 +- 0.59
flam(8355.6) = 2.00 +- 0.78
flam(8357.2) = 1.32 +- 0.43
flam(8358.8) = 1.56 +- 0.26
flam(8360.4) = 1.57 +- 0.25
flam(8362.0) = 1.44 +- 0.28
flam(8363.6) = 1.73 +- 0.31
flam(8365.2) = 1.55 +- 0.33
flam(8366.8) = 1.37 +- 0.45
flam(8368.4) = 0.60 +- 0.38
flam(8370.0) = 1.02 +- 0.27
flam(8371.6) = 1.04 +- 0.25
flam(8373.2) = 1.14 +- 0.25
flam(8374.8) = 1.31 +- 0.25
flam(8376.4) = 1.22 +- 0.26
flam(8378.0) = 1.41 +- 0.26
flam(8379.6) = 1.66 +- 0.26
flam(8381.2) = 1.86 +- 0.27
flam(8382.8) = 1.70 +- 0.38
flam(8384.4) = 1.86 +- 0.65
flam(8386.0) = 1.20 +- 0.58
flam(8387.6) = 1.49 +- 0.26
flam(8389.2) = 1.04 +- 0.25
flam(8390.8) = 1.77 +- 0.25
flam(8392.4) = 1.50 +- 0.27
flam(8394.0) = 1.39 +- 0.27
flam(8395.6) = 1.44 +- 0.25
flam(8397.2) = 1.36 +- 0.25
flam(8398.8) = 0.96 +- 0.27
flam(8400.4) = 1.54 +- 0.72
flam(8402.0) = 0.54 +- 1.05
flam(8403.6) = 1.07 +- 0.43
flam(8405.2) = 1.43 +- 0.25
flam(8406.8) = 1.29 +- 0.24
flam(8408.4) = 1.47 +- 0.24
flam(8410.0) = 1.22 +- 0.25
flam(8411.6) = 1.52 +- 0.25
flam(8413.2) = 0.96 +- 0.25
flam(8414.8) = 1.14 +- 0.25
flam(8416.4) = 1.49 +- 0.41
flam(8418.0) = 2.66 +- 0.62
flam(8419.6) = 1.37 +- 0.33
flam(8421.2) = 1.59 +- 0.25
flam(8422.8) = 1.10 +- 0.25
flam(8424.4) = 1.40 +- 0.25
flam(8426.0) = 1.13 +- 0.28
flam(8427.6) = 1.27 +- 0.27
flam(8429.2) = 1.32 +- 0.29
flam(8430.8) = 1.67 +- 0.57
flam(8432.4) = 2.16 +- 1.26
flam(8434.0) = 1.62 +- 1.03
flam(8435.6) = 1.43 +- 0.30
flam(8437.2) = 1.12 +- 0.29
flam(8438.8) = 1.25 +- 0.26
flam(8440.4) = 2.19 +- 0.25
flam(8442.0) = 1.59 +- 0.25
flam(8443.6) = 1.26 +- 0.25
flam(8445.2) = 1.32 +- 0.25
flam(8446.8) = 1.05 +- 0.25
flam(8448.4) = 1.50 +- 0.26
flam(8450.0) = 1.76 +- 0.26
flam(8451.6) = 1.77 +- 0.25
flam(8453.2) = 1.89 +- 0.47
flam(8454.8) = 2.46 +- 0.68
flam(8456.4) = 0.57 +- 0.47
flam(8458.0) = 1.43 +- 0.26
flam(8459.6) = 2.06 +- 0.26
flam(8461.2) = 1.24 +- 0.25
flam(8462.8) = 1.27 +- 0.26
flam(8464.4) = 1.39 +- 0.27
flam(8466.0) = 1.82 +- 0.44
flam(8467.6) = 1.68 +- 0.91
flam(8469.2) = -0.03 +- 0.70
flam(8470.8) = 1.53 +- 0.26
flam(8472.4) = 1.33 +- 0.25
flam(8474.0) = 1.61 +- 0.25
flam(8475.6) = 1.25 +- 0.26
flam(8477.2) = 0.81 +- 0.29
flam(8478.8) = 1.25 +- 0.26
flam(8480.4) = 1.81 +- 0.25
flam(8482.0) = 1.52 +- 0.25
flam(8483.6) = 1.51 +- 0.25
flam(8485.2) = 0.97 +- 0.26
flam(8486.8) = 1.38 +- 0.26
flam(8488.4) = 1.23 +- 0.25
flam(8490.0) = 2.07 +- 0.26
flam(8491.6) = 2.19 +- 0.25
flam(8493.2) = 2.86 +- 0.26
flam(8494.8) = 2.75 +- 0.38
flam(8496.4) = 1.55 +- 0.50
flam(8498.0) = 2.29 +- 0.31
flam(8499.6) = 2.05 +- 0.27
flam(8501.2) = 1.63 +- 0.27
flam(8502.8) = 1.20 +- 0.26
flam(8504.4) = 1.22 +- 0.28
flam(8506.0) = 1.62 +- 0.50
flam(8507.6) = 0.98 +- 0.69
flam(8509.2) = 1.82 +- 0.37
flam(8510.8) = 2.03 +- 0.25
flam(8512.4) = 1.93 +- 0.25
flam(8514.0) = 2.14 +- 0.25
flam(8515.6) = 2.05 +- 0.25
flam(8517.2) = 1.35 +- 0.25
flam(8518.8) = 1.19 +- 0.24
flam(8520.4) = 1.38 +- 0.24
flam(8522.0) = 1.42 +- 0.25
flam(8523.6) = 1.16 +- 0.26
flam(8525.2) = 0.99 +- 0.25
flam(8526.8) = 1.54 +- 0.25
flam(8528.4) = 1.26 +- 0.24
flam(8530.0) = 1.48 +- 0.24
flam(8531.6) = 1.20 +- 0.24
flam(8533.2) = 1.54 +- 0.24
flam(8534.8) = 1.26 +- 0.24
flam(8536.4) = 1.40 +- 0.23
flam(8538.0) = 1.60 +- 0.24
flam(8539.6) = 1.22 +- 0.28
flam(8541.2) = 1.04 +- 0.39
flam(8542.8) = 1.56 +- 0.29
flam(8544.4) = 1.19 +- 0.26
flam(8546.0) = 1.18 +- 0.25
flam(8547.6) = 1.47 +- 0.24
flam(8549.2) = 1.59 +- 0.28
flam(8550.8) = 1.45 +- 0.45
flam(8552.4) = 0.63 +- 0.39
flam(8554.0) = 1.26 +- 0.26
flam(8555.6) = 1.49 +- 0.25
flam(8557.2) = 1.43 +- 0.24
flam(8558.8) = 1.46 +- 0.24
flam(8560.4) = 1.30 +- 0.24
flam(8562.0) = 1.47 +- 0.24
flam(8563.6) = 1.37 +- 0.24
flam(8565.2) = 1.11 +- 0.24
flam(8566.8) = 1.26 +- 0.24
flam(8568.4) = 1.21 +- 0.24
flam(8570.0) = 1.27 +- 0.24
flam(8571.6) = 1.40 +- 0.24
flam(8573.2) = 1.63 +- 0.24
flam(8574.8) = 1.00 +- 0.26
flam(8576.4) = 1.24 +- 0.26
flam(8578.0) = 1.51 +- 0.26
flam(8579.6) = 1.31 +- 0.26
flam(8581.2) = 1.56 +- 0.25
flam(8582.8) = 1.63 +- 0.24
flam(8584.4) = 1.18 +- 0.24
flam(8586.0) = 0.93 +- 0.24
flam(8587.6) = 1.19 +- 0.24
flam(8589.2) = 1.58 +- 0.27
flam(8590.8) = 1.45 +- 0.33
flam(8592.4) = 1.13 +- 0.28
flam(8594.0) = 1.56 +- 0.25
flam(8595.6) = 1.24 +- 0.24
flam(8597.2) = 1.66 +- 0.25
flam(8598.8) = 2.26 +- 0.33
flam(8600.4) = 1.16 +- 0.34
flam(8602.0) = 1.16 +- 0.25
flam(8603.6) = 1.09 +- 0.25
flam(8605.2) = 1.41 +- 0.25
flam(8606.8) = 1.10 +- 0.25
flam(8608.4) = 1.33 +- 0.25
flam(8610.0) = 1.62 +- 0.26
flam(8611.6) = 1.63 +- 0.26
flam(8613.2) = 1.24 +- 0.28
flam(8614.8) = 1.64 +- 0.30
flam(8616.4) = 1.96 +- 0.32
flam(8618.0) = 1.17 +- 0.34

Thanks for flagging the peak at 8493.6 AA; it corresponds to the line [S II]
